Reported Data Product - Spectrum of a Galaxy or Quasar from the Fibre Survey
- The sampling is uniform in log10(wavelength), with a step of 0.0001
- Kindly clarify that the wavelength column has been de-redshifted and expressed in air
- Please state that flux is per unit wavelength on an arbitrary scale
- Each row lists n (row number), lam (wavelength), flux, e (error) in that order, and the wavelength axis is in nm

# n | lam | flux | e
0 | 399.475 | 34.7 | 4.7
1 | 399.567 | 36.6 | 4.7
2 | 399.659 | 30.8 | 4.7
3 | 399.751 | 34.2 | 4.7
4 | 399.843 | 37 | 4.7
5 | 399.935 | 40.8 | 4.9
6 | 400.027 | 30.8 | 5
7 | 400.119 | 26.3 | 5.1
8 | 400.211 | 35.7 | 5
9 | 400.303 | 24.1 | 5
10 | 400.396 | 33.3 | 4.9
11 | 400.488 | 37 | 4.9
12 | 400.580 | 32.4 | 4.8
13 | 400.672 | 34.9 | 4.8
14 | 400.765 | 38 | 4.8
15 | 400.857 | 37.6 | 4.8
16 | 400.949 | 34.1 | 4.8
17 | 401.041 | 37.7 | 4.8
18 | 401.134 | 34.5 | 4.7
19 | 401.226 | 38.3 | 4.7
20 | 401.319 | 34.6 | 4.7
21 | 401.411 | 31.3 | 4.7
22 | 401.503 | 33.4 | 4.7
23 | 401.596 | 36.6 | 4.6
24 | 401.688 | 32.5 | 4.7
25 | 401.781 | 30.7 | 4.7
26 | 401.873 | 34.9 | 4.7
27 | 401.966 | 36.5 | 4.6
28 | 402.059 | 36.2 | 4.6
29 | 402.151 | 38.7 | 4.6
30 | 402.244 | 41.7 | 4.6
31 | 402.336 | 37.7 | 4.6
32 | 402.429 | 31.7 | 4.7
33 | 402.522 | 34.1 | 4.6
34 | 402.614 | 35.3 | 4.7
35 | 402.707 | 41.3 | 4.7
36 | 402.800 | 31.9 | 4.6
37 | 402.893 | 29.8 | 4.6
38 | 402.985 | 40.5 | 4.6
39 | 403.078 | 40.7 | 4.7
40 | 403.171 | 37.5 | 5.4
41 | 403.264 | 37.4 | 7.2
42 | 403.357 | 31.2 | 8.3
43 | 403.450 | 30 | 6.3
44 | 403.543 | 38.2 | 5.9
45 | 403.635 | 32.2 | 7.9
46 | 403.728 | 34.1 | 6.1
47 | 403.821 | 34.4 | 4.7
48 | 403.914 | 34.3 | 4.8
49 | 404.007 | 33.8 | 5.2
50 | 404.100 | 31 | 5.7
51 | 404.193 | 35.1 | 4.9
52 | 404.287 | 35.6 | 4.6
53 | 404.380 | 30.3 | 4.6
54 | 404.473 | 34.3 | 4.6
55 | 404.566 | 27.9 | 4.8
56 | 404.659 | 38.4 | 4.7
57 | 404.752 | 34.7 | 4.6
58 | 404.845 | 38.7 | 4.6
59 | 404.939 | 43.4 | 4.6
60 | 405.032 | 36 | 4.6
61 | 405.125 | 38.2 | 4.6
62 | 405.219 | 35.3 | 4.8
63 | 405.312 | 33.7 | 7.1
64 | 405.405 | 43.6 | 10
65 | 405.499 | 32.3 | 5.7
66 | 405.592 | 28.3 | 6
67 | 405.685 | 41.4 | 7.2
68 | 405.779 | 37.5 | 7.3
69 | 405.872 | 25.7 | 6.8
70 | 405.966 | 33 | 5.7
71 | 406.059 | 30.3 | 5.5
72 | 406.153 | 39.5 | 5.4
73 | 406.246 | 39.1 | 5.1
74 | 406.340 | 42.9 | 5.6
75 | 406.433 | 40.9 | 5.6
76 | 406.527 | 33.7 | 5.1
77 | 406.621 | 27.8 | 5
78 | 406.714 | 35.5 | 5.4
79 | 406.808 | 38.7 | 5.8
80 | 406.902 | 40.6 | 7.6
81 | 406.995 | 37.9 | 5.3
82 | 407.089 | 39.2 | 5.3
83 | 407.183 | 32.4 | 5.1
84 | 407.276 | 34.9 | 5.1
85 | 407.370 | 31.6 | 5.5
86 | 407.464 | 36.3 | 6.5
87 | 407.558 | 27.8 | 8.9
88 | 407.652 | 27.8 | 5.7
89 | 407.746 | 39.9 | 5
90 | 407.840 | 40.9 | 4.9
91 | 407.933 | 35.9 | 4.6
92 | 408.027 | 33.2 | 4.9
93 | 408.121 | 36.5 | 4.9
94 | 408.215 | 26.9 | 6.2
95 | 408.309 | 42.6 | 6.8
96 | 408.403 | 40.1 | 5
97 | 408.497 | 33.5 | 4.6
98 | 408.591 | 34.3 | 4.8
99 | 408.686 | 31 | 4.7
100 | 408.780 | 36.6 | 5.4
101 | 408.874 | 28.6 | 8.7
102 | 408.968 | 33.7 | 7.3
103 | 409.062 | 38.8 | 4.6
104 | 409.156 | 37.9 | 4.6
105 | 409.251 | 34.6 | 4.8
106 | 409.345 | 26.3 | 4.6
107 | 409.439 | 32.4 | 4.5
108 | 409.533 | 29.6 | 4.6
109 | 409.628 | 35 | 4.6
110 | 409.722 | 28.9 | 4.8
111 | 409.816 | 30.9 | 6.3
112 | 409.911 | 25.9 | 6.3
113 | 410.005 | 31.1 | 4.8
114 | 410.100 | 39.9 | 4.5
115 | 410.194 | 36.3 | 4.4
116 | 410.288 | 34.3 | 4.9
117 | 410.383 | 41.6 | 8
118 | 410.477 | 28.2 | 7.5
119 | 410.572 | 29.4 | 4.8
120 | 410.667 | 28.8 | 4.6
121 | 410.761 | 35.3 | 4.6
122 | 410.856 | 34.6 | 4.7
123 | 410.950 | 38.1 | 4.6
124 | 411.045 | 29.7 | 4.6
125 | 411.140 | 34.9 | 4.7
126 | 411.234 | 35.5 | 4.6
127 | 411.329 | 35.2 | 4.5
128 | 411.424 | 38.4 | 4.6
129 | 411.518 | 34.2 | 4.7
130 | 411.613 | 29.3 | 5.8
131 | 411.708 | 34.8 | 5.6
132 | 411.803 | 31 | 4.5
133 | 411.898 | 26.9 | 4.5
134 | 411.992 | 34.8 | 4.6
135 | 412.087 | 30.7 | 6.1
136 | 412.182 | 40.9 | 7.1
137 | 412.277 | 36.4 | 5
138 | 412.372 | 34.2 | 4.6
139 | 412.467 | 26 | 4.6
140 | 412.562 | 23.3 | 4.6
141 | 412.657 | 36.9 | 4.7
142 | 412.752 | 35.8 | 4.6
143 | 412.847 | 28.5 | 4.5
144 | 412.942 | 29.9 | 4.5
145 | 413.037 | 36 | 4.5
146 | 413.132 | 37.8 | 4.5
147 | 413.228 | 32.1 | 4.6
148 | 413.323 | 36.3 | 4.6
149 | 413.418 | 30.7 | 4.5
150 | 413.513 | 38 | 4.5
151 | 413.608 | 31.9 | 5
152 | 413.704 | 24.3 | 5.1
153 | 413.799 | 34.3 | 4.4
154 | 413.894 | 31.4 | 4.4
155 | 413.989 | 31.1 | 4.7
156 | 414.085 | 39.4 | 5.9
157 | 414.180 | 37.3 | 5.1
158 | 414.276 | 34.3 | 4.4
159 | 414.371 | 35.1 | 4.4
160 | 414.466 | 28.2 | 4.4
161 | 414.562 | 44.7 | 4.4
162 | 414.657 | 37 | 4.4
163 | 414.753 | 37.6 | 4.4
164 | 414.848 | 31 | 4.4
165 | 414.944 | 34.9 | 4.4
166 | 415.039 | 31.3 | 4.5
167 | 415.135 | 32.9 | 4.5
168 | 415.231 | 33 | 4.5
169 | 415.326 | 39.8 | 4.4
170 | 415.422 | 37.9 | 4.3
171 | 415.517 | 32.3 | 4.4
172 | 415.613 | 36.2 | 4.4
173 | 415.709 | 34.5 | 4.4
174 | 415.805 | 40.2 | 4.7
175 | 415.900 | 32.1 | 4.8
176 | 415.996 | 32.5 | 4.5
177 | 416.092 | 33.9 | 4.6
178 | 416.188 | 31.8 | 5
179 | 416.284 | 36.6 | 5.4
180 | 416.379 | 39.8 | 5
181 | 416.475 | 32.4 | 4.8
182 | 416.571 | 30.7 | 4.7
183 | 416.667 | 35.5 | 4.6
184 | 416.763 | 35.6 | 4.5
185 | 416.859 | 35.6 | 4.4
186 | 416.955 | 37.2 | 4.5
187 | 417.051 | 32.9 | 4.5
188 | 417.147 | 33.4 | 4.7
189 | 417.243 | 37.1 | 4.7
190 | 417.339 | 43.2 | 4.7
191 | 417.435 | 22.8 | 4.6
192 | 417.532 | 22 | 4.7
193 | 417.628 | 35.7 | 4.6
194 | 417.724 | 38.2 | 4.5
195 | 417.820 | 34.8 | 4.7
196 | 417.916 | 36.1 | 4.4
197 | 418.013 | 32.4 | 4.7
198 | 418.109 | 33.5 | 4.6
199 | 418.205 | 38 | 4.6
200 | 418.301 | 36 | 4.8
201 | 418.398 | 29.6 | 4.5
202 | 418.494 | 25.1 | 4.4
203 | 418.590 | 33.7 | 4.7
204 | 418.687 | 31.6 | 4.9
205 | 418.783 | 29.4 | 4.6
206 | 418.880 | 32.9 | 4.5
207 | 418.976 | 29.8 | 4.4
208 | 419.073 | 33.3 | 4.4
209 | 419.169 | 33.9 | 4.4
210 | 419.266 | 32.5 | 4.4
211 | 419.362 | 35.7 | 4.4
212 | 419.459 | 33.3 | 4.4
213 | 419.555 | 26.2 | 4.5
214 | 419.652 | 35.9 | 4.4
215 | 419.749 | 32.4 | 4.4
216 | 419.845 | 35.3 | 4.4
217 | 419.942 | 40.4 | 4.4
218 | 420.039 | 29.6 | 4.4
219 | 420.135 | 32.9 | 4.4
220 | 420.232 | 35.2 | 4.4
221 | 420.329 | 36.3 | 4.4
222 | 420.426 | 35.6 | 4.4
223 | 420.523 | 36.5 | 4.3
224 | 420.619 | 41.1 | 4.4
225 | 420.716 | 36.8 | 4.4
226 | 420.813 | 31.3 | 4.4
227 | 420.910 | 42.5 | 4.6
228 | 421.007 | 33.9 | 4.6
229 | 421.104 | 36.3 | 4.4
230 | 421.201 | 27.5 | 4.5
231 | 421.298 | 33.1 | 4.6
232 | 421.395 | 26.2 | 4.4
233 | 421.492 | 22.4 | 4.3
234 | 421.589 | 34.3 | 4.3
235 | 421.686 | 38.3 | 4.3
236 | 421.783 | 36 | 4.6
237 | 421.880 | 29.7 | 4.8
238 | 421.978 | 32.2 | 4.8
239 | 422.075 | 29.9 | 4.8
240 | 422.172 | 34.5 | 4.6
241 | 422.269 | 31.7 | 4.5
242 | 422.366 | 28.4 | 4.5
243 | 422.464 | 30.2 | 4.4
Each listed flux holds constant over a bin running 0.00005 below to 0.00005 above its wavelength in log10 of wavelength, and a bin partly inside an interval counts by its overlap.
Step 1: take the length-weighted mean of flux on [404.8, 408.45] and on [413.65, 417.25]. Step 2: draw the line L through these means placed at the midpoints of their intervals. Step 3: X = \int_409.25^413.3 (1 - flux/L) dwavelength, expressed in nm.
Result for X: 0.27 nm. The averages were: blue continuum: 35.9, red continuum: 34.6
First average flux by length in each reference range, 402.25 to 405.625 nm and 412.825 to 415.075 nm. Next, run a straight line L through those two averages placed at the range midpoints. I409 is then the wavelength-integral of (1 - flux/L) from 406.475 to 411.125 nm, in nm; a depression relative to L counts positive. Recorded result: 0.080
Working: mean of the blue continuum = 35.2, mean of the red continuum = 34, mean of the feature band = 34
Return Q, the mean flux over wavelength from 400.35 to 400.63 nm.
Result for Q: 34.3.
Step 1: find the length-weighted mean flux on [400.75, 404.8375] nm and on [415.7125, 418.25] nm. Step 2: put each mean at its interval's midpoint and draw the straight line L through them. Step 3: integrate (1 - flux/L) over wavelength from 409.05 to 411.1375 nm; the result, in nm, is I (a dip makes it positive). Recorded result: 0.101 nm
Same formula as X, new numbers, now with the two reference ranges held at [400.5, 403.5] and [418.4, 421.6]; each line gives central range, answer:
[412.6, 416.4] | -0.07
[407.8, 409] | -0.01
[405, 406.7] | -0.03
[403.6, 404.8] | 0.05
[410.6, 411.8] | 0.01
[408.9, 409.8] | 0.04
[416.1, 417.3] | -0.05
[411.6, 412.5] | 0.04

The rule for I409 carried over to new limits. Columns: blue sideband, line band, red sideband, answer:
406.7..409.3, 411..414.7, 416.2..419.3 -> 0.091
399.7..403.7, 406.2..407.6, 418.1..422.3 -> -0.061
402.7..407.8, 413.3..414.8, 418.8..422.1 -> -0.010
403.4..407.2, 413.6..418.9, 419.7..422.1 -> 0.049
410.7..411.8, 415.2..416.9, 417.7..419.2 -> -0.083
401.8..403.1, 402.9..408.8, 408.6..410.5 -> -0.088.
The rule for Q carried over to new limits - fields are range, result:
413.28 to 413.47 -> 33.6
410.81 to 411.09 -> 34.2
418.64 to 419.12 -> 31.4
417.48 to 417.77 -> 31.8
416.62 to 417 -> 36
